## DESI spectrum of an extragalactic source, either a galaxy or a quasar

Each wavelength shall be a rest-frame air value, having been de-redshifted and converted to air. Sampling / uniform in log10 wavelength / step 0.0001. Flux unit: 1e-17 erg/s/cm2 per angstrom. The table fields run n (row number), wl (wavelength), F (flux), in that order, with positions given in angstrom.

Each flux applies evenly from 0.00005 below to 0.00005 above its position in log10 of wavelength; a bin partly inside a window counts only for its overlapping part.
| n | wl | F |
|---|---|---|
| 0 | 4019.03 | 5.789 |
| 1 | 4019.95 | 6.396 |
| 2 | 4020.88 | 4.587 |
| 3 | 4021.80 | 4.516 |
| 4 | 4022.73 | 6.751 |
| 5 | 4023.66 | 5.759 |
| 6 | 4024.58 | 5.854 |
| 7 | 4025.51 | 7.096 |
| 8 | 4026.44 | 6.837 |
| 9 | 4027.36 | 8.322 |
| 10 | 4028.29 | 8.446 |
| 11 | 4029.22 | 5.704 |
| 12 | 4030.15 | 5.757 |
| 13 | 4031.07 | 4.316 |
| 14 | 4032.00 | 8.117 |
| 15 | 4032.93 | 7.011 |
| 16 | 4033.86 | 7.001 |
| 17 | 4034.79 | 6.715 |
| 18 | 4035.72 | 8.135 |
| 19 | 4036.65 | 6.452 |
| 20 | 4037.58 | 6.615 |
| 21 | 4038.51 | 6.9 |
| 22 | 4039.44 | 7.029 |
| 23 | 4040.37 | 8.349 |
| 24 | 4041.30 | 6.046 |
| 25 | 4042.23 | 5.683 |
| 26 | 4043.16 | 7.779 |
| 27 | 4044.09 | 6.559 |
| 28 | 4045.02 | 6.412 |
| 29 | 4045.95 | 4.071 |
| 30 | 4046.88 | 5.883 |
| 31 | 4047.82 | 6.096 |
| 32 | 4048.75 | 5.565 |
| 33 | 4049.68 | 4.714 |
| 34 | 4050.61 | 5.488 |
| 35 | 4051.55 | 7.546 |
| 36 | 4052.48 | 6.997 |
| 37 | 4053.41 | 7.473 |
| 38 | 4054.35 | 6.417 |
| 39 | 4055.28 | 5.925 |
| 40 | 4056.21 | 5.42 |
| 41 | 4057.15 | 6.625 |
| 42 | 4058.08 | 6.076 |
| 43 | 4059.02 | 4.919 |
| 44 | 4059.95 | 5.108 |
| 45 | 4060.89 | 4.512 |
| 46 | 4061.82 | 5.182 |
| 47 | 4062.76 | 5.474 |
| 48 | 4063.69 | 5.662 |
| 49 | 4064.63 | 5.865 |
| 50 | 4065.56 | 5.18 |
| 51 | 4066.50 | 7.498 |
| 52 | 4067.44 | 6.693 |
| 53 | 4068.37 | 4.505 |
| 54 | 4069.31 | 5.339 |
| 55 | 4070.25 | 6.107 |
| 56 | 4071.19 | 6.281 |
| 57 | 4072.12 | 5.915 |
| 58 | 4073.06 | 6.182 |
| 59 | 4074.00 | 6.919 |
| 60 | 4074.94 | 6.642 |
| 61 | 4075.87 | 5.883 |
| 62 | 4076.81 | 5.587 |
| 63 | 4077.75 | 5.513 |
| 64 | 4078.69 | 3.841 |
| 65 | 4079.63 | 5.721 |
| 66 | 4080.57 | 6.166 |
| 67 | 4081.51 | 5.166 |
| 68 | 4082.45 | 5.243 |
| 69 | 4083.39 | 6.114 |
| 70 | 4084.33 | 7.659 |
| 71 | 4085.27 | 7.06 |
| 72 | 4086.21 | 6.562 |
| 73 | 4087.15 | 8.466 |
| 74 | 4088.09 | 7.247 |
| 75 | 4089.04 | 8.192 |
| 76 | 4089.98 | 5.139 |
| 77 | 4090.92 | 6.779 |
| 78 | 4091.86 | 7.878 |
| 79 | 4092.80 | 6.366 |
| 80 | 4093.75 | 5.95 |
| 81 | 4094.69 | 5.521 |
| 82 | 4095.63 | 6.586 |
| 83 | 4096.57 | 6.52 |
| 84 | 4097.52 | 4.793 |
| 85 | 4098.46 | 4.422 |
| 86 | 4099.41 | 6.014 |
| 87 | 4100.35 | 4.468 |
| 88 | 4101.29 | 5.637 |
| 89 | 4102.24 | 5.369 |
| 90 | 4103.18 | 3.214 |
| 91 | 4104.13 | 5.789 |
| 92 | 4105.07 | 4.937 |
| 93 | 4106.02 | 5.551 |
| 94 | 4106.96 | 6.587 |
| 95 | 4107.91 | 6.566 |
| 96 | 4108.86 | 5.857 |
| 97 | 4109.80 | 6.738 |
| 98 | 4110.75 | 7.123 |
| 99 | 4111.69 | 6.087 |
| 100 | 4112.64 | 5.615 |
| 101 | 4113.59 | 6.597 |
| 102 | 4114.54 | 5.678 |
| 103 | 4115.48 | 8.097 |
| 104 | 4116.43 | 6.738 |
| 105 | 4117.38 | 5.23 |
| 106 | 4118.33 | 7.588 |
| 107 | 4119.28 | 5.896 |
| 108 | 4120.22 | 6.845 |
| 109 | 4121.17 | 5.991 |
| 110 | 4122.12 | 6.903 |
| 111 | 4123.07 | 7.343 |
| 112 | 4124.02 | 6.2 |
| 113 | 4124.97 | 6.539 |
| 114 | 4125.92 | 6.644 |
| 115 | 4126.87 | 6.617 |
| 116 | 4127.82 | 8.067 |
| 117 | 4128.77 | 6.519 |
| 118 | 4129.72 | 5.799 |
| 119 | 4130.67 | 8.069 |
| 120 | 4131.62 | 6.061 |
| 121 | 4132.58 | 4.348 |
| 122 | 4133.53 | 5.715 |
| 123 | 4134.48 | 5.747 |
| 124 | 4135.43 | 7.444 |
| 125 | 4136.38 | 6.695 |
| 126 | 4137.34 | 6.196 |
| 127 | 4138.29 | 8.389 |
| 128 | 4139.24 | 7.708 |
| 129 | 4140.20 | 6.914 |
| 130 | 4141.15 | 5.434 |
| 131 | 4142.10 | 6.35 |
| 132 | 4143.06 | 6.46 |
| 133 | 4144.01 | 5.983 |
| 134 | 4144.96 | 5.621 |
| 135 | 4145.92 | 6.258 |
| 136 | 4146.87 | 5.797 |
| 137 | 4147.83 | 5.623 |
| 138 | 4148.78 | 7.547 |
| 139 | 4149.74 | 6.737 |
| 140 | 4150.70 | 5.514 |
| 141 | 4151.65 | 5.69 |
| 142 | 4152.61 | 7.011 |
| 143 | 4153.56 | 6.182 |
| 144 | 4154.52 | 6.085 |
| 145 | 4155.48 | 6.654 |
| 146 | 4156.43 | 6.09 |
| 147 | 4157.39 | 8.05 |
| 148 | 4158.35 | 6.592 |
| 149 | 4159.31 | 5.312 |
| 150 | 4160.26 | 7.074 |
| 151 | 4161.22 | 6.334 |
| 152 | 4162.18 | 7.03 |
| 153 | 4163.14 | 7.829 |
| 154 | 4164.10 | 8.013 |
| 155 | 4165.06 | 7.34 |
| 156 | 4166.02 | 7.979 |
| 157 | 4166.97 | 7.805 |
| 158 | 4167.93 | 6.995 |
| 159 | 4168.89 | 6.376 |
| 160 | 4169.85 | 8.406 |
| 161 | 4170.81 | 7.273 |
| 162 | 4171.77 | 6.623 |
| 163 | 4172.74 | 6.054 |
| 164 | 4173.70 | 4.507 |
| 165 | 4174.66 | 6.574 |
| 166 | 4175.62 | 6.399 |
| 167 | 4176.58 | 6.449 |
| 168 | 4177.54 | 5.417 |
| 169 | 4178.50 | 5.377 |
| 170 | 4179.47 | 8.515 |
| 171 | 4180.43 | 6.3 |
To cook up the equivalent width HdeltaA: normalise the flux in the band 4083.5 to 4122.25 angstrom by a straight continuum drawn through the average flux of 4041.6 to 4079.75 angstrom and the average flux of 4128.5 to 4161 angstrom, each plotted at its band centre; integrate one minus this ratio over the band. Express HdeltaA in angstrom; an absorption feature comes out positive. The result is -0.6 angstrom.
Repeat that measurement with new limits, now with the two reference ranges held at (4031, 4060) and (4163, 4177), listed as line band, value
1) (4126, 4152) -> 1.5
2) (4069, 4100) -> 1.9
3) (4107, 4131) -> 0.4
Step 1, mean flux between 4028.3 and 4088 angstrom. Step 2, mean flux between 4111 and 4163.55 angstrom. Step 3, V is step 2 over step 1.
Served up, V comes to 1.05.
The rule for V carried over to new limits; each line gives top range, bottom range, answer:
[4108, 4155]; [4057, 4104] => 1.09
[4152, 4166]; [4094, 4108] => 1.26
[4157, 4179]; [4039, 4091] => 1.11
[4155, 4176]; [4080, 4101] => 1.10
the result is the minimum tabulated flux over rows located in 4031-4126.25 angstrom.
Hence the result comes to 3.214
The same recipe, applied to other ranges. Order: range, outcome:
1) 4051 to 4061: 4.512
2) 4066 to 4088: 3.841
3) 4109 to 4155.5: 4.348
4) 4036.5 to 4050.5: 4.071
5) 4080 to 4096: 5.139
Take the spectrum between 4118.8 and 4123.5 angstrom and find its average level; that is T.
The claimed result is 6.6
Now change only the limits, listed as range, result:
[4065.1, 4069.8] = 5.84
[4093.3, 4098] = 5.88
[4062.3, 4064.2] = 5.58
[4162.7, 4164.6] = 7.91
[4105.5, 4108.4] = 6.2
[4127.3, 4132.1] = 6.9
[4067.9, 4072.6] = 5.64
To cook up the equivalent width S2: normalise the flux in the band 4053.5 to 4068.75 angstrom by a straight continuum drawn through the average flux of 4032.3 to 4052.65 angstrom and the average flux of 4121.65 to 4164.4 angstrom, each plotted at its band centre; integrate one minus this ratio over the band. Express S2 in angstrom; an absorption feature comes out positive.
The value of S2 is 1.8 angstrom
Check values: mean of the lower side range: 6.51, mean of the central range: 5.74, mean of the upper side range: 6.55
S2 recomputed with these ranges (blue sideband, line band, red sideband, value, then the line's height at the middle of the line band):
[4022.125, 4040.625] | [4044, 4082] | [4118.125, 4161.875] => 5.1 angstrom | 6.72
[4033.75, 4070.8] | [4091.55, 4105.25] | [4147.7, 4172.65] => 1.9 angstrom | 6.45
